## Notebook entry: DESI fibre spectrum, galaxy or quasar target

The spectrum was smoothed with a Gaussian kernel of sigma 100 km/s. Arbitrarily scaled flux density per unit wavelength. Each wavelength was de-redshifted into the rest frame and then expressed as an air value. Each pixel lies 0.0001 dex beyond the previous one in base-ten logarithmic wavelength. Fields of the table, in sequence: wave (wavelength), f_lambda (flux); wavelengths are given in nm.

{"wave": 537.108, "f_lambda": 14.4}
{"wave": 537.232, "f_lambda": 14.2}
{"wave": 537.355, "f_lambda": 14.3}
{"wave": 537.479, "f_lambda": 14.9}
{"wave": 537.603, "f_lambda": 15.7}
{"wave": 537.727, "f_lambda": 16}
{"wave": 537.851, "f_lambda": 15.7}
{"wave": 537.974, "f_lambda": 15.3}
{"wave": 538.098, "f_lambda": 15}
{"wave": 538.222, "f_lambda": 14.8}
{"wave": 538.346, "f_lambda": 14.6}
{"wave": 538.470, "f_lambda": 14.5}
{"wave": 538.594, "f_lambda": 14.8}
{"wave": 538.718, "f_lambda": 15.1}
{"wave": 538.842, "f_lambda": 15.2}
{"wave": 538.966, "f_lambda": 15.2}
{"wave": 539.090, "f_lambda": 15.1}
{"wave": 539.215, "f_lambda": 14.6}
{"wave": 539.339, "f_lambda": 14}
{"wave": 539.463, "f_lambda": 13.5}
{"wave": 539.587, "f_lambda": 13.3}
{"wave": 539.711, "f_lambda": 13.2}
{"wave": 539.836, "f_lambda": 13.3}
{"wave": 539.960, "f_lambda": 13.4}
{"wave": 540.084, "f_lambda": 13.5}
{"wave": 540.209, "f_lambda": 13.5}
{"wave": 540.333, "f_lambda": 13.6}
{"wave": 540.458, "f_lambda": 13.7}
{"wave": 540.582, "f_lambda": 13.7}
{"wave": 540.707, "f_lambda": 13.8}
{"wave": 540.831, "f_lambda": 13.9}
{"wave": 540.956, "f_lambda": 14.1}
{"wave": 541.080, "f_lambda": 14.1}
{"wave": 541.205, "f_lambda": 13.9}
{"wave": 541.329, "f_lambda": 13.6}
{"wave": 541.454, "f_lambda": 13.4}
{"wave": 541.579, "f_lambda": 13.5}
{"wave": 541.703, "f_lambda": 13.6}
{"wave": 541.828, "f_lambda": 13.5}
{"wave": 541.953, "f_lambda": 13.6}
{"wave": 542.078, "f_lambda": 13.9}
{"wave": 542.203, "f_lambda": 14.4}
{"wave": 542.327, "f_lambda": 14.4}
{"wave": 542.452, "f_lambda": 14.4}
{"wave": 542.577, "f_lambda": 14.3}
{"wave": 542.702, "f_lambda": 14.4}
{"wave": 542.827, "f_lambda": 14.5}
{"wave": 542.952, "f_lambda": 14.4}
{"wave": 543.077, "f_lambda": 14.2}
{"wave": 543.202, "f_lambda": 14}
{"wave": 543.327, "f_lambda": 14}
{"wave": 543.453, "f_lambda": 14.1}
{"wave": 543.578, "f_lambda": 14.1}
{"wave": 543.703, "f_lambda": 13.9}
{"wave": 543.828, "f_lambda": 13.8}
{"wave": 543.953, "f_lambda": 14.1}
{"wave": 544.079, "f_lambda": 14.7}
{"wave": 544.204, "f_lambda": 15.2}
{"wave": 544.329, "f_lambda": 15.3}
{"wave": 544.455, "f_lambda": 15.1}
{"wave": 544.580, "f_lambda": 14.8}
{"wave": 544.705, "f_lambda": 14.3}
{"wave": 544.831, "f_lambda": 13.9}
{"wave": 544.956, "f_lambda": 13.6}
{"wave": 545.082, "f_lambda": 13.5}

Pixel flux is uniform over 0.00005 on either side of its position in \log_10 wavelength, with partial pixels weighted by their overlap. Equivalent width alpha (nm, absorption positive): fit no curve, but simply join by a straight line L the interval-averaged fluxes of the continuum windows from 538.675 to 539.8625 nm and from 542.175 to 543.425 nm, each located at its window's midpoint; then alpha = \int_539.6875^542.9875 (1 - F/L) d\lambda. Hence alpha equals 0.10 nm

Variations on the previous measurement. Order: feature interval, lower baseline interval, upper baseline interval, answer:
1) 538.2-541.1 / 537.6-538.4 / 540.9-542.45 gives 0.11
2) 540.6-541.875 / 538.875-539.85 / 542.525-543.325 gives 0.04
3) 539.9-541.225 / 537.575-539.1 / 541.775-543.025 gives 0.08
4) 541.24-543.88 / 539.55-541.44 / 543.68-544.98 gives 0.02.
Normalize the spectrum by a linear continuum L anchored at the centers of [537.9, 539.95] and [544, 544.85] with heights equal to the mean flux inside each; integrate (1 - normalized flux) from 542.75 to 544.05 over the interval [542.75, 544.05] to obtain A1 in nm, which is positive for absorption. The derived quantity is 0.05 nm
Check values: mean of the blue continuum 14.5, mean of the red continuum 14.8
